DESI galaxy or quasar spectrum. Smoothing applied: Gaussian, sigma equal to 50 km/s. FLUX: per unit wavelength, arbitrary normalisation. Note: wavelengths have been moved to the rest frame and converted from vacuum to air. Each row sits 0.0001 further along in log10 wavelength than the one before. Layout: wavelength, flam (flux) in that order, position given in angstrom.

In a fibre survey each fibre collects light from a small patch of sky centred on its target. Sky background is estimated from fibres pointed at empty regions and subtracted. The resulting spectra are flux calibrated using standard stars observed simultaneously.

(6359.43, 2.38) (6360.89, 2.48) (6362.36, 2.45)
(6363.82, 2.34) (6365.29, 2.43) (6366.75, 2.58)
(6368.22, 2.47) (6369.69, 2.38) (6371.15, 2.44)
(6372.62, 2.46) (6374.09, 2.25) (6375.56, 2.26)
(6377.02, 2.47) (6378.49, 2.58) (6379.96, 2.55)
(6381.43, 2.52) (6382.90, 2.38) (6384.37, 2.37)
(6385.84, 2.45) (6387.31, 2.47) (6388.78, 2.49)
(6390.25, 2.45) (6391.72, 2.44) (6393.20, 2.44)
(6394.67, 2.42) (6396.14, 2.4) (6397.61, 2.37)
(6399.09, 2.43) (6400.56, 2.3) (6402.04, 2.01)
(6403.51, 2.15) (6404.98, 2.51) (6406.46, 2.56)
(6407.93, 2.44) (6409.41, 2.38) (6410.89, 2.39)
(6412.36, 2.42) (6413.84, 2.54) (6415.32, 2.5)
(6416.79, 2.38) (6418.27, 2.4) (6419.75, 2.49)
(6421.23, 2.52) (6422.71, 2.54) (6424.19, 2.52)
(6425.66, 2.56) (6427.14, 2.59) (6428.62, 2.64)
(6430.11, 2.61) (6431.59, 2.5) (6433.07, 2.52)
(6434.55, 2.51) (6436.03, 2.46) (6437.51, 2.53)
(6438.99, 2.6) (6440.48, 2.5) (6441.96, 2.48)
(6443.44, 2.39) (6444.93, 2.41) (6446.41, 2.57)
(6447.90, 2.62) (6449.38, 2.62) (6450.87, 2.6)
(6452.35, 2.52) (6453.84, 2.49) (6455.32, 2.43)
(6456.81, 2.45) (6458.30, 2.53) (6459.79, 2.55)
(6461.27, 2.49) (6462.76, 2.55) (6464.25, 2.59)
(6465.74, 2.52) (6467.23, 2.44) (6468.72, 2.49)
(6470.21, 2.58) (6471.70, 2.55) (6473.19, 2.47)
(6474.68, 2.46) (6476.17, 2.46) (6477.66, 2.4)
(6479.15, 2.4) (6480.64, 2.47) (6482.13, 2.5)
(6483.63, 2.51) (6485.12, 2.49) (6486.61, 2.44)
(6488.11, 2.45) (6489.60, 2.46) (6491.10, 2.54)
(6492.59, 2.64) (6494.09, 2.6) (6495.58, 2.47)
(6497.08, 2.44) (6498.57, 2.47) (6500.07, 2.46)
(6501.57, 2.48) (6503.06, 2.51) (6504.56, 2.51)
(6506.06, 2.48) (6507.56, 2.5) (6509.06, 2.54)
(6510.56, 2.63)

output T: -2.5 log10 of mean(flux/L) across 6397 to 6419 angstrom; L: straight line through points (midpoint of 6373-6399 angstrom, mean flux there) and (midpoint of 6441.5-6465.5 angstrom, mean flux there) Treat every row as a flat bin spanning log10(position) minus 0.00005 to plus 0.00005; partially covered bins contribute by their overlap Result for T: 0.03 mag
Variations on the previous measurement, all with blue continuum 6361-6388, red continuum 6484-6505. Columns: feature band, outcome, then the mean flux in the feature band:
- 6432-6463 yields -0.018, 2.51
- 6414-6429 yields -0.023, 2.51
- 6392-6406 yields 0.048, 2.34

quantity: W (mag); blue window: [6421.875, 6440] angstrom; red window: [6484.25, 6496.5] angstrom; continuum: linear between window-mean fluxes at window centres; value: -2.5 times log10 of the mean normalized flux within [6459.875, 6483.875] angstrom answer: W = 0.01 mag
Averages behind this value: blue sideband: 2.55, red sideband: 2.51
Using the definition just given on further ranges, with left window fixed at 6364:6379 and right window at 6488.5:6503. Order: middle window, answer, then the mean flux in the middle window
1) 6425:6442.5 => -0.03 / 2.54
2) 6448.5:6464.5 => -0.02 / 2.53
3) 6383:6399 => 0.01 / 2.43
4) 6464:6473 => -0.01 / 2.52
